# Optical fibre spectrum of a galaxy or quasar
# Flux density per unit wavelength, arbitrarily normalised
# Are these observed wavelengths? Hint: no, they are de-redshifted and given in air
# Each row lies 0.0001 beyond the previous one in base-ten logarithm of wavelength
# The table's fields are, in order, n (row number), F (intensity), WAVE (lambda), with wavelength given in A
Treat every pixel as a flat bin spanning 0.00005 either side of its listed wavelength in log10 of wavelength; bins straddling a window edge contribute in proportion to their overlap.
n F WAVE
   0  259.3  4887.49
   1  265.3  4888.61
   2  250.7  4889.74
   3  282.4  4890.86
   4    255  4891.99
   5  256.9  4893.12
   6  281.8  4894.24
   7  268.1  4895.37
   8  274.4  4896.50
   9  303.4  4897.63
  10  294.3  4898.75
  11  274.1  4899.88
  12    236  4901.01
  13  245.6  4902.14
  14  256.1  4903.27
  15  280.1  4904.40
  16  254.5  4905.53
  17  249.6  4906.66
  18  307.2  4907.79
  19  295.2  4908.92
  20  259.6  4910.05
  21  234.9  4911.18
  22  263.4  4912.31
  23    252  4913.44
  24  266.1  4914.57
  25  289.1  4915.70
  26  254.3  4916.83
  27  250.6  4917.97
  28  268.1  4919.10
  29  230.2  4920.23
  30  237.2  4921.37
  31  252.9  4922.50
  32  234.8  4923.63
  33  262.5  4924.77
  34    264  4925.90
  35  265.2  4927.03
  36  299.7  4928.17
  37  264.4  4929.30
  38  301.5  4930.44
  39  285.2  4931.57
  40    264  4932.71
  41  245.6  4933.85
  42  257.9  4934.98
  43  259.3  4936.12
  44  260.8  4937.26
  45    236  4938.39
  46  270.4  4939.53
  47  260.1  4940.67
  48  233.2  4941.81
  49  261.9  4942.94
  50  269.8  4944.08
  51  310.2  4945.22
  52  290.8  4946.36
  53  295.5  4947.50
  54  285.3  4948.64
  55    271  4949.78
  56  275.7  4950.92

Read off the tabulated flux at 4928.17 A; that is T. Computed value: 299.7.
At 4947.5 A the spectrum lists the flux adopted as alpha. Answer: 295.5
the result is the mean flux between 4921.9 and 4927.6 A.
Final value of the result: 256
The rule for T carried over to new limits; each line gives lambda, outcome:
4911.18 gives 234.9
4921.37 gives 237.2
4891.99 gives 255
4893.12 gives 256.9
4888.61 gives 265.3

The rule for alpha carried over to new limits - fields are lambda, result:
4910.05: 259.6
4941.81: 233.2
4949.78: 271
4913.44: 252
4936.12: 259.3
